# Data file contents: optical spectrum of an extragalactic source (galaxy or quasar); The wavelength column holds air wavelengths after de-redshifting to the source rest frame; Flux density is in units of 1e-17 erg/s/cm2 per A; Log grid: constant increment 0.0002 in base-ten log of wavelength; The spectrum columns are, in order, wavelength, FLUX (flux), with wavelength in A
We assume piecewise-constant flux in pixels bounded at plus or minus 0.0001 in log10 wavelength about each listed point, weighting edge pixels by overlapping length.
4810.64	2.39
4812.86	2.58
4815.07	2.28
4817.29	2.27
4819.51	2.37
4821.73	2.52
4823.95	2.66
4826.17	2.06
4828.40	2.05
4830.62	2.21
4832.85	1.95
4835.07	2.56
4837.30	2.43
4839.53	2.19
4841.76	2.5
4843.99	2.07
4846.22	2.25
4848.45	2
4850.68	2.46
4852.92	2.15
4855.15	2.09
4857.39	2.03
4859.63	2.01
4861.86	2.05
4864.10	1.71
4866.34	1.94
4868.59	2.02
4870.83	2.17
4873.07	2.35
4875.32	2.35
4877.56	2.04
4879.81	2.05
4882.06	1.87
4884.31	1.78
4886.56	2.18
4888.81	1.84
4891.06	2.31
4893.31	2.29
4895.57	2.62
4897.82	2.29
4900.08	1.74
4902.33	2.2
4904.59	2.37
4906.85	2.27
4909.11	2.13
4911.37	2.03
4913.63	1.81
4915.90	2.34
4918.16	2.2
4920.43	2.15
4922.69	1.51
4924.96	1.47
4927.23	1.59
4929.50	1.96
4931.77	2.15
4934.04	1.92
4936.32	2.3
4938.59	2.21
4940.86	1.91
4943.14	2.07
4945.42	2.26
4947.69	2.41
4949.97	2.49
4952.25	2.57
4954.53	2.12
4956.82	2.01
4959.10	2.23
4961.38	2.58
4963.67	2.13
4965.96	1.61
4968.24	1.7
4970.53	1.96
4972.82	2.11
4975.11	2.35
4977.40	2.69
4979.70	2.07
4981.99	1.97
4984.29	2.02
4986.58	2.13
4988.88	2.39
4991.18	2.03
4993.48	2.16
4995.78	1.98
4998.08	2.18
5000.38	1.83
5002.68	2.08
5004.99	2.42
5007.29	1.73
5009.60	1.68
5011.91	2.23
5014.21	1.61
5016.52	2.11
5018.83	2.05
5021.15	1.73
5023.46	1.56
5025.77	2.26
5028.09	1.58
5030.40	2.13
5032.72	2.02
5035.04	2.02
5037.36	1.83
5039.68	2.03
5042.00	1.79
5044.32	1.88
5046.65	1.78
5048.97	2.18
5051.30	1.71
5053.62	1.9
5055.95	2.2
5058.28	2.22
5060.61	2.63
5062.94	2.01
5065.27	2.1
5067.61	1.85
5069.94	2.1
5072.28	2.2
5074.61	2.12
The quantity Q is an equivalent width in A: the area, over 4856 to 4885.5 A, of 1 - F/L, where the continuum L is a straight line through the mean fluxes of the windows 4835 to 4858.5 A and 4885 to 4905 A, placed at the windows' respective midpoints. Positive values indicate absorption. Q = 2.4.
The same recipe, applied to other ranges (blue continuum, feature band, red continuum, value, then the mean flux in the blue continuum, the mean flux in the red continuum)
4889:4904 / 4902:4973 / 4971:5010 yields 2.9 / 2.22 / 2.11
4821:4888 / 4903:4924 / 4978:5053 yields 0.0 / 2.15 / 1.98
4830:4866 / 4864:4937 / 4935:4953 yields 5.1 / 2.16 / 2.27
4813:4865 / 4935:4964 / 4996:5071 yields -2.4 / 2.22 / 1.98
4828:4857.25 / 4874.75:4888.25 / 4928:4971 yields 1.0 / 2.22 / 2.13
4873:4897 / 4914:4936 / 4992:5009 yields 1.9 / 2.15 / 2.04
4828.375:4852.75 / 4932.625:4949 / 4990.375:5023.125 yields -0.6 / 2.25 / 1.98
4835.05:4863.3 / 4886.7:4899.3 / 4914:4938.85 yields -1.1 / 2.2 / 1.97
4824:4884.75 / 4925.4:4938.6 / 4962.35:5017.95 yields 0.7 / 2.14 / 2.05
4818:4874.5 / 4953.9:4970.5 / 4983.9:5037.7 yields 0.0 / 2.19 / 1.99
